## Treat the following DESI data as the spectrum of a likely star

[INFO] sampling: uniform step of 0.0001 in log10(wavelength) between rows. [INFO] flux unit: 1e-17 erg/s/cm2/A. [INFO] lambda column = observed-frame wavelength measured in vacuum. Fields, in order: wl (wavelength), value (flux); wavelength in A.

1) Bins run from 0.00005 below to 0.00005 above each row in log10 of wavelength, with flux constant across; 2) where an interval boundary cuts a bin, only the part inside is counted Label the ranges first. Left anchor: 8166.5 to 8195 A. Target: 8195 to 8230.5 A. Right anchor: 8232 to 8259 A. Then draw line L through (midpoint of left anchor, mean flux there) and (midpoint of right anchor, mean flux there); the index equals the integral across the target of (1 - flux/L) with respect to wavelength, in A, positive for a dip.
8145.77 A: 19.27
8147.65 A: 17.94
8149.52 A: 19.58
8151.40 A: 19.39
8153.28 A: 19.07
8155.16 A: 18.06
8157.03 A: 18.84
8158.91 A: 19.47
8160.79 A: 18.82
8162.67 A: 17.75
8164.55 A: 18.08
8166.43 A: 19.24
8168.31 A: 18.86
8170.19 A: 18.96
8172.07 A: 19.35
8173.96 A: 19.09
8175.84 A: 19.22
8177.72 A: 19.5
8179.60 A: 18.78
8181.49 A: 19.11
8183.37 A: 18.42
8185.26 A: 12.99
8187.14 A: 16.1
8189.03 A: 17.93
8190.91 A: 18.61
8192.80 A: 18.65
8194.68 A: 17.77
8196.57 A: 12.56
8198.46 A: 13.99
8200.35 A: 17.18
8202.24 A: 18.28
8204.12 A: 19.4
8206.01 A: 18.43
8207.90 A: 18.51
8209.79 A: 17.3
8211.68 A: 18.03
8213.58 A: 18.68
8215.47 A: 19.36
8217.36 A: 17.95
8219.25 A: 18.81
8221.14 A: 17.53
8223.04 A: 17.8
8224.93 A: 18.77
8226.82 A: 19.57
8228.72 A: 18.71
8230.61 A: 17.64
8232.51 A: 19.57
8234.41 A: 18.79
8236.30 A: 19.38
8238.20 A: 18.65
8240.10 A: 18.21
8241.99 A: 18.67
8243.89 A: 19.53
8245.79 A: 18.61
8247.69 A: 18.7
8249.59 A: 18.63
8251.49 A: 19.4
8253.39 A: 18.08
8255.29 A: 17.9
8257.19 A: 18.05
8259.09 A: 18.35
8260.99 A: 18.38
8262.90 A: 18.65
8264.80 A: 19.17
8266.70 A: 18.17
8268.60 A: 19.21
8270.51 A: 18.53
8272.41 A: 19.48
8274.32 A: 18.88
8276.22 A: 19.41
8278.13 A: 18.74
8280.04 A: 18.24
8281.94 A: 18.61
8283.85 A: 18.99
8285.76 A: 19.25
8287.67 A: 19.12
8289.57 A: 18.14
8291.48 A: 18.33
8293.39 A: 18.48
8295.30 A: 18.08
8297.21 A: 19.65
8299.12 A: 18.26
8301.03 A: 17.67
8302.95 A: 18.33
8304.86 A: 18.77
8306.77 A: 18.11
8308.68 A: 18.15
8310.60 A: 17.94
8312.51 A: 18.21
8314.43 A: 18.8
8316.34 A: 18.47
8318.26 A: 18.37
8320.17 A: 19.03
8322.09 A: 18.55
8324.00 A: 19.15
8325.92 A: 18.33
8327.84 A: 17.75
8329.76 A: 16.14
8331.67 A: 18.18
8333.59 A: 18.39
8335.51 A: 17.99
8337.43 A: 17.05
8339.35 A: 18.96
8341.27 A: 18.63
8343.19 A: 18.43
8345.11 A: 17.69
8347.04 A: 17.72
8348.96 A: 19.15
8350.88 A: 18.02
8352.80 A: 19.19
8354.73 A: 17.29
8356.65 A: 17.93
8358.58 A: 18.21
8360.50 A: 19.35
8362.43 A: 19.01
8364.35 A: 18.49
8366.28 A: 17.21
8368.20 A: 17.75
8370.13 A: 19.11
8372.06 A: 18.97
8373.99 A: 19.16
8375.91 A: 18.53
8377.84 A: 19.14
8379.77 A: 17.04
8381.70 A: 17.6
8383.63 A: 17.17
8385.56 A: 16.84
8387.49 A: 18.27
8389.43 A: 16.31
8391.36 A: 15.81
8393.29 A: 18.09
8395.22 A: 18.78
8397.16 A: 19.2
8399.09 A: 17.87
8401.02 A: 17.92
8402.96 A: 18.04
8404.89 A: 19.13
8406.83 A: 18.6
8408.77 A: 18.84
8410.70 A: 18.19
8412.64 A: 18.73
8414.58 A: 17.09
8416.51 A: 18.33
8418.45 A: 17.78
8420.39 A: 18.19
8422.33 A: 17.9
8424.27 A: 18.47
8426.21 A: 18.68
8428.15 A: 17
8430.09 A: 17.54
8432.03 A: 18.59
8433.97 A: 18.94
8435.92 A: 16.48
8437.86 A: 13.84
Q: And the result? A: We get 1.3 A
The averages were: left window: 18.3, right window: 18.7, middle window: 17.8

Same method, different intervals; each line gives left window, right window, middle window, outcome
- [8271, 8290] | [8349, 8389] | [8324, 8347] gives 0.59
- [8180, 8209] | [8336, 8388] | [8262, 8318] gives -2.59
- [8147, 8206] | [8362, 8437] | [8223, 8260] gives -1.19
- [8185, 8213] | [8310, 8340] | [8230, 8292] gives -3.65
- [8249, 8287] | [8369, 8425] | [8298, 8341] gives 0.57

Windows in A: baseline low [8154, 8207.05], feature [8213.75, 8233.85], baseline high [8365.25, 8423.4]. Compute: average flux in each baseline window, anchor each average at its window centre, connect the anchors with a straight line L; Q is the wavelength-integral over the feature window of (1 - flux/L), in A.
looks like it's -0.6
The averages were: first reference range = 18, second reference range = 18.1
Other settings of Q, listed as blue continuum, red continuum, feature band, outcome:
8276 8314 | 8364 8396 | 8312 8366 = -0.32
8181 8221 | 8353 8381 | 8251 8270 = -0.73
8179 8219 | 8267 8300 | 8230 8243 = -0.46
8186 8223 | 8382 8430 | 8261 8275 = -0.88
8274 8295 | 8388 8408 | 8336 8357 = 0.15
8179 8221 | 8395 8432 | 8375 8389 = 0.30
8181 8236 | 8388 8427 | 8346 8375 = -0.65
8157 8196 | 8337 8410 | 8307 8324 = -0.24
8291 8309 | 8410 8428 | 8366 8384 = -0.03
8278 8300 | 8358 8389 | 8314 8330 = 0.10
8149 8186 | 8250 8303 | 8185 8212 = 2.19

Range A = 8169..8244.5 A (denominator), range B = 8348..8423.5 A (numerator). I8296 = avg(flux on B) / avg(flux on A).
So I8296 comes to 1.00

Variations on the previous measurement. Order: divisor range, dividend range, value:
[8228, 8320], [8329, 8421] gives 0.97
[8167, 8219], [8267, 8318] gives 1.04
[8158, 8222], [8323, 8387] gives 1.01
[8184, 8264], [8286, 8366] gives 1.02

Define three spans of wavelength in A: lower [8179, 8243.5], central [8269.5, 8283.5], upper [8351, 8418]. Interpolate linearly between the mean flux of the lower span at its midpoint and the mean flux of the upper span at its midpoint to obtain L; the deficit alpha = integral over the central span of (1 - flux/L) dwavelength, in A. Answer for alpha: -0.64 A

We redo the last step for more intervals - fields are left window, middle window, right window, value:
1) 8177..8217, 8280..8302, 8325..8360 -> -0.8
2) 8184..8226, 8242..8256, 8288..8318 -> -0.6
